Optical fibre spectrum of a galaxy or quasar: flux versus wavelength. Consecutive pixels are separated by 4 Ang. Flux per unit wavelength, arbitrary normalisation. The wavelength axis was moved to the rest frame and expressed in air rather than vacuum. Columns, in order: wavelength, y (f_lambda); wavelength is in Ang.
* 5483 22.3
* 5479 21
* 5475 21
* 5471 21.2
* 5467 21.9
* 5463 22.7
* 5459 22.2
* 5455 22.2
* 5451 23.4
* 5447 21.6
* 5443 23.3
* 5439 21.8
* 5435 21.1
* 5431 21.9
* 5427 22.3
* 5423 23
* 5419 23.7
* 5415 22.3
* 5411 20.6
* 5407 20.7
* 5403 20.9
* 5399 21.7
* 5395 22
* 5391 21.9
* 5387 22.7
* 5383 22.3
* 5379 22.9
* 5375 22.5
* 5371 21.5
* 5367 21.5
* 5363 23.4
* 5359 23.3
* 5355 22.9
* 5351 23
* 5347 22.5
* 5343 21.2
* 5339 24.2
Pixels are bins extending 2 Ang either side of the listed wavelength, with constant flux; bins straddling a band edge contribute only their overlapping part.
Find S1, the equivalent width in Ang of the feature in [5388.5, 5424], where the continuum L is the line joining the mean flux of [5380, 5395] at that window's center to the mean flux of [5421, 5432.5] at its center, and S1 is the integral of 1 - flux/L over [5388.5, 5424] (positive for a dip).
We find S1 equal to 0.8 Ang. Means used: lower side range 22.3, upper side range 22.4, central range 21.8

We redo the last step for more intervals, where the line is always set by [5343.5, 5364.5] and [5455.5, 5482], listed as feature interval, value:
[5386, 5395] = 0.13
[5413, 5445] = -0.44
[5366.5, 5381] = 0.33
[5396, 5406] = 0.49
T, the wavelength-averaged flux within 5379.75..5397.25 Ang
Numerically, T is 22.3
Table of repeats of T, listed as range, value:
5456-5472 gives 22.1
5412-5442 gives 22.3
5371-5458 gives 22.1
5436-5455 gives 22.4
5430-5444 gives 21.9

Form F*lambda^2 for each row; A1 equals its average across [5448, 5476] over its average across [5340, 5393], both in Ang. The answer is 1.0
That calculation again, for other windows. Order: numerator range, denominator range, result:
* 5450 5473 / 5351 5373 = 1.02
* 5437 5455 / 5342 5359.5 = 1.03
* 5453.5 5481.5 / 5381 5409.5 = 1.03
